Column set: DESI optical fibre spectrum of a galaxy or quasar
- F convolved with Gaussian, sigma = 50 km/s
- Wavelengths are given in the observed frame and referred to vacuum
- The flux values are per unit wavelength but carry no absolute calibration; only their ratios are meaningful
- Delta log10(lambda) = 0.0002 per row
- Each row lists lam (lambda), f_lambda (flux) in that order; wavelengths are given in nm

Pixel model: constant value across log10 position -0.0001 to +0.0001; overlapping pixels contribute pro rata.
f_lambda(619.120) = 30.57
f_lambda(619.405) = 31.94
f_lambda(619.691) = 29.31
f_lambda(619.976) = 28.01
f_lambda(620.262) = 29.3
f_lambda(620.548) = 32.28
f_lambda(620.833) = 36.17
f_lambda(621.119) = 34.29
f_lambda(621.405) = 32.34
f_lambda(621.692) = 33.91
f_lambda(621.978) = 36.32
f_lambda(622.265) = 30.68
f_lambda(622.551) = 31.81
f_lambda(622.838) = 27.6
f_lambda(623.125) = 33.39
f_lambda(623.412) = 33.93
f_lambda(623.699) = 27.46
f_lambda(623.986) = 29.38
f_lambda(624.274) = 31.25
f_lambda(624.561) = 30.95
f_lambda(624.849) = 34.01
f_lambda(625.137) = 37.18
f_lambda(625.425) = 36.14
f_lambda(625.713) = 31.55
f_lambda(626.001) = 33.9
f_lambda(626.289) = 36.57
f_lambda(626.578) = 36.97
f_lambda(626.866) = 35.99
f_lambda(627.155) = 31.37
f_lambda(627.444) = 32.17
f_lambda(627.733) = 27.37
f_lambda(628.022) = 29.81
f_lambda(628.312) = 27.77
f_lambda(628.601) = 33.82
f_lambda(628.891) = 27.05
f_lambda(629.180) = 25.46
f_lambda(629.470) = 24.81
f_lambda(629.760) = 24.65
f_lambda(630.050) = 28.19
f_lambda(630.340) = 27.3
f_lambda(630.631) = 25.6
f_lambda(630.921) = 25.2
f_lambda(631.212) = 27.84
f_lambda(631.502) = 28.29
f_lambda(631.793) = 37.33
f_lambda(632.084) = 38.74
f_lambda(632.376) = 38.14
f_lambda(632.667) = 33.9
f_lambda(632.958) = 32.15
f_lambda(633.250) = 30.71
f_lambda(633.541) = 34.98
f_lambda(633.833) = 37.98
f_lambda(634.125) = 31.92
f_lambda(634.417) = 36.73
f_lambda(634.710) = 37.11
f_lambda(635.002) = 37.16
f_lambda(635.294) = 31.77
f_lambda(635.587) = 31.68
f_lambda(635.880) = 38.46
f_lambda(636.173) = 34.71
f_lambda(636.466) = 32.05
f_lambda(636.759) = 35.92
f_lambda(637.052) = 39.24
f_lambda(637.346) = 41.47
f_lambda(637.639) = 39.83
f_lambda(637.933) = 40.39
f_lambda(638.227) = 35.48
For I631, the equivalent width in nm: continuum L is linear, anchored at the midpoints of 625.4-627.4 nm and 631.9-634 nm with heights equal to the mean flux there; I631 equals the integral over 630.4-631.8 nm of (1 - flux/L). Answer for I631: 0.28 nm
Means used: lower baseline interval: 34.4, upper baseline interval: 35.2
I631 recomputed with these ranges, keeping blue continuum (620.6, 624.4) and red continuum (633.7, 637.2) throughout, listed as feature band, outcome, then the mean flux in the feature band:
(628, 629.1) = 0.14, 29.3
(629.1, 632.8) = 0.50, 29.7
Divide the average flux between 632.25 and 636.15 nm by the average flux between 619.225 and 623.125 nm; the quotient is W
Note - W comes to 1.1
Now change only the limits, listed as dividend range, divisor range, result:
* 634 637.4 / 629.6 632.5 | 1.18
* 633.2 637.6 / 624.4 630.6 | 1.15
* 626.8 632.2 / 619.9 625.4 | 0.91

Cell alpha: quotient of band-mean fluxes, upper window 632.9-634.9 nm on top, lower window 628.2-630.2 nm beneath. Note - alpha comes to 1.27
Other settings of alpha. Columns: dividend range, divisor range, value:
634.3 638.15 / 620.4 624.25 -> 1.14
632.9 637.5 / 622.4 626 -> 1.10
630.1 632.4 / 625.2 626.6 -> 0.87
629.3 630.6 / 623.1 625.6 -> 0.80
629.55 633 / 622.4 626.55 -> 0.93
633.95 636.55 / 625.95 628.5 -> 1.07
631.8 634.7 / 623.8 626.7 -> 1.05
